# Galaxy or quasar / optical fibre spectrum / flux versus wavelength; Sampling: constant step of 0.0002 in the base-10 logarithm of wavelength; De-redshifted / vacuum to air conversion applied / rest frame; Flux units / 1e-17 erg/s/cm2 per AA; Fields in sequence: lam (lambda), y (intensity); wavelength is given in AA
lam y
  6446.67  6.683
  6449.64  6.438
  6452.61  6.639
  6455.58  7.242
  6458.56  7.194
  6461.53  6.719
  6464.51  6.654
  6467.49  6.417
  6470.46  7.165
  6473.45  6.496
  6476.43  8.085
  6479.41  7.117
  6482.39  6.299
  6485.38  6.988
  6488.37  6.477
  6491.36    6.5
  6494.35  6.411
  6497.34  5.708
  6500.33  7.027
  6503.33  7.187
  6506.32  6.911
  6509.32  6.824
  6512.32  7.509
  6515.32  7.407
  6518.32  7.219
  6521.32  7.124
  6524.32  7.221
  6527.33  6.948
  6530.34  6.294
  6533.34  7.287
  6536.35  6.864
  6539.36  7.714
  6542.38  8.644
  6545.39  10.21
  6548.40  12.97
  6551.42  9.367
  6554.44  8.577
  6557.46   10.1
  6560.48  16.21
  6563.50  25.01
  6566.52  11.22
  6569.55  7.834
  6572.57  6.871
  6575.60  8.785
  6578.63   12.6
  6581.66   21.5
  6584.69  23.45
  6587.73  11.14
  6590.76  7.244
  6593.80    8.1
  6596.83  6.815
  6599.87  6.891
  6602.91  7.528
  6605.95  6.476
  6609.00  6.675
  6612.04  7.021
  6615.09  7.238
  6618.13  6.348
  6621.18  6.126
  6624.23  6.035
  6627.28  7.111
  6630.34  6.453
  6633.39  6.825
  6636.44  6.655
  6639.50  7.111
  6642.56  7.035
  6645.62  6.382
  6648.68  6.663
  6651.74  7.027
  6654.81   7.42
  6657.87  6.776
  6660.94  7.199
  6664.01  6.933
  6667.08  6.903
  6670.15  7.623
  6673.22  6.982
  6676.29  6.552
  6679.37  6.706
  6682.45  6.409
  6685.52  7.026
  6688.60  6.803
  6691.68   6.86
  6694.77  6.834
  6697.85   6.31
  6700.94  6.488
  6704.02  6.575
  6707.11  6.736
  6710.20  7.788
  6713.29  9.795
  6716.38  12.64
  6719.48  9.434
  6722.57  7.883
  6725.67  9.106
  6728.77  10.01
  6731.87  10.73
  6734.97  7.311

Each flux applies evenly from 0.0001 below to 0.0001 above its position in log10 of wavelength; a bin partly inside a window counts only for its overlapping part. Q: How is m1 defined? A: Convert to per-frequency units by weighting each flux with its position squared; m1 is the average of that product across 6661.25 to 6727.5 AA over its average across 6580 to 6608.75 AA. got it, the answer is 0.7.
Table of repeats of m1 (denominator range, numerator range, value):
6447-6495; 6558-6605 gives 1.82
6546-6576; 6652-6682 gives 0.61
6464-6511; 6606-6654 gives 1.04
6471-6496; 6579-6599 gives 1.94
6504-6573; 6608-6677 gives 0.76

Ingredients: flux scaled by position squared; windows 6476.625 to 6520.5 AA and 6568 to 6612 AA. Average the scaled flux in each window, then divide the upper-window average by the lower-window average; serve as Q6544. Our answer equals 1.5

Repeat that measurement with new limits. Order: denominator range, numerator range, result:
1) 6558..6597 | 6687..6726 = 0.63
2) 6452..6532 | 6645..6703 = 1.05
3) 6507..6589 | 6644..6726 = 0.73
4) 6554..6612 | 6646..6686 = 0.64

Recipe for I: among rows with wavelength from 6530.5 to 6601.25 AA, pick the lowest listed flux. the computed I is 6.815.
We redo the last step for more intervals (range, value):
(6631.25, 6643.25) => 6.655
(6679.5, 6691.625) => 6.409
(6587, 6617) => 6.476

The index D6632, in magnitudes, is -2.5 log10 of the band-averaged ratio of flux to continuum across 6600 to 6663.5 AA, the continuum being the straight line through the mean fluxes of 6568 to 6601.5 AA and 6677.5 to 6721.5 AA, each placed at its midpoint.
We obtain 0.37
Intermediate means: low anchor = 11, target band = 6.81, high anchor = 7.6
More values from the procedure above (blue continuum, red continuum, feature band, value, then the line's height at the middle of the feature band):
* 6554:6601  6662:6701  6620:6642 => 0.374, 9.4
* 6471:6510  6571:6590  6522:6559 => 0.253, 10.7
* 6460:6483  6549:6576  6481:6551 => 0.241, 9.25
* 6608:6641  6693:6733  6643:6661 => 0.053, 7.24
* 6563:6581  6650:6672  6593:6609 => 0.404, 10.3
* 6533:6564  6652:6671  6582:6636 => 0.080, 8.86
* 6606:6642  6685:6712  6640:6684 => -0.022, 6.77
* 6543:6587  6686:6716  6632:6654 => 0.389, 9.78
